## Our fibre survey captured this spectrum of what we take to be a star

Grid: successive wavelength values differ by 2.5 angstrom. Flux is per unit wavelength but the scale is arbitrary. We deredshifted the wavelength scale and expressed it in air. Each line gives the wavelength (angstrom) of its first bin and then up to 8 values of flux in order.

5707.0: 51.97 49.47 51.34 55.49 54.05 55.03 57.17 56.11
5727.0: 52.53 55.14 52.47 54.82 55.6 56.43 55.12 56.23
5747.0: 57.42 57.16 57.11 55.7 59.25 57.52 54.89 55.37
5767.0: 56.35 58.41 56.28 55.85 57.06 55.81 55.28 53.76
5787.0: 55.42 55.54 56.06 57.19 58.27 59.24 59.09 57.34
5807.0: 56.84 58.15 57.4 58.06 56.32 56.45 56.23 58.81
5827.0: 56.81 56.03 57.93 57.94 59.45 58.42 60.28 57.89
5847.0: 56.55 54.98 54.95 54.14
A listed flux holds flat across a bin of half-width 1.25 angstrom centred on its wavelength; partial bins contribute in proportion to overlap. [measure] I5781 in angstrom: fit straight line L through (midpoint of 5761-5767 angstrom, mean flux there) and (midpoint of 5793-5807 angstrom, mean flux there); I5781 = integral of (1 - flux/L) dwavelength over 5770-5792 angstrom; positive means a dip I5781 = 0.35 angstrom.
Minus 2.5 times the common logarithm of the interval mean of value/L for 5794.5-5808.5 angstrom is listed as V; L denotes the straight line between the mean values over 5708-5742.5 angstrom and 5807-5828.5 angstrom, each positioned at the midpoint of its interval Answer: -0.03 mag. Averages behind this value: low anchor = 54.3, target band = 58.1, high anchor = 57.2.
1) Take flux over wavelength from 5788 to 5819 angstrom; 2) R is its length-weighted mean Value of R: 57.4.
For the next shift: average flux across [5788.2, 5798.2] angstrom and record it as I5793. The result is 56.8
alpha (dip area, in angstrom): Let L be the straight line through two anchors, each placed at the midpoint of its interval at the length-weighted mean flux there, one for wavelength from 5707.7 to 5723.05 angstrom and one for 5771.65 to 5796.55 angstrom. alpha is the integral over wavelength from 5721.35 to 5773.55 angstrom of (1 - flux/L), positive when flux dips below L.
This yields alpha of -1.3 angstrom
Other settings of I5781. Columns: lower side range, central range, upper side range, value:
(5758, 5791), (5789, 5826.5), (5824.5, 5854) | -0.48 angstrom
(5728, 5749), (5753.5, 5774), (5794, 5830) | -0.20 angstrom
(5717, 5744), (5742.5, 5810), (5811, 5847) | -0.57 angstrom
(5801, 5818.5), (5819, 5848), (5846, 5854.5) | -0.81 angstrom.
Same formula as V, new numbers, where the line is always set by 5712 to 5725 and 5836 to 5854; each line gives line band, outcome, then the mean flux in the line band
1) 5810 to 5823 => 0.00 mag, 57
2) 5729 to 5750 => 0.00 mag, 55.6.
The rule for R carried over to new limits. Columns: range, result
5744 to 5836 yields 56.9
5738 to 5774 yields 56.6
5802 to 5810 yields 57.6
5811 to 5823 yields 56.9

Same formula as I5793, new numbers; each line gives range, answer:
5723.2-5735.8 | 54.2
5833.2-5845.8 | 58.8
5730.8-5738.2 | 54.3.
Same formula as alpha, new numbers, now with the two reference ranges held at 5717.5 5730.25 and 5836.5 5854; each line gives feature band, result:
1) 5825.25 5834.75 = 0.0 angstrom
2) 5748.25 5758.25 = -0.3 angstrom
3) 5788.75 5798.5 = -0.1 angstrom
